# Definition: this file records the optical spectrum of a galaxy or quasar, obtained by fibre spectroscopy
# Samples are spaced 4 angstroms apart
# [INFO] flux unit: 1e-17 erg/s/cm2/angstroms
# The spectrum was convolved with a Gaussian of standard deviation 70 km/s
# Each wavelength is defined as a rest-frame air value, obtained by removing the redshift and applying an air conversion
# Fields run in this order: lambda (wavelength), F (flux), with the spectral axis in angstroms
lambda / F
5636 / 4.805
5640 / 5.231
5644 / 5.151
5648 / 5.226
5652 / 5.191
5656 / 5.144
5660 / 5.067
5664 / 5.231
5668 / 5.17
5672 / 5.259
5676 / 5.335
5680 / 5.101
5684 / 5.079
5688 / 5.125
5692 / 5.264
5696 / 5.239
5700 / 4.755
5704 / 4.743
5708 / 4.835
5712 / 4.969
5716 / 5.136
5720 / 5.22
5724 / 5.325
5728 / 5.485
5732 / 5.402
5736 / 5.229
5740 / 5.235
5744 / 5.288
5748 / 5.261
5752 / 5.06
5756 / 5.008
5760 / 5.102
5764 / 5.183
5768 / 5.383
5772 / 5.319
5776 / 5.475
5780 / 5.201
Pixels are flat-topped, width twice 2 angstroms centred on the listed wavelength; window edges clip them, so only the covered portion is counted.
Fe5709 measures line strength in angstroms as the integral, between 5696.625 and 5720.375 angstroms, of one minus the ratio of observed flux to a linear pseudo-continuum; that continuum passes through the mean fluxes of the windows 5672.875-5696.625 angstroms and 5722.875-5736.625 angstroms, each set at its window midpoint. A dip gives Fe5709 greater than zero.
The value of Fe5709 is 1.6 angstroms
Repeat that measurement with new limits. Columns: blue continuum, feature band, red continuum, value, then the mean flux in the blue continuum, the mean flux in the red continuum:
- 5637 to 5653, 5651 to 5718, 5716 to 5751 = 1.67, 5.18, 5.29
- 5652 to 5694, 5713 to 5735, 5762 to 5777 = -0.15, 5.18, 5.33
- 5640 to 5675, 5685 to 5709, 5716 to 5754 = 1.04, 5.19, 5.27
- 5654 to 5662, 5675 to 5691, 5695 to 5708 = -0.59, 5.11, 4.88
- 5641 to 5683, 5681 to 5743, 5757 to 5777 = 1.04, 5.19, 5.27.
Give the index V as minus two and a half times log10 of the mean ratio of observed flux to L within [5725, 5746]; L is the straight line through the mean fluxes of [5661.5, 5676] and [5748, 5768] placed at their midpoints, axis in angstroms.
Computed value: -0.035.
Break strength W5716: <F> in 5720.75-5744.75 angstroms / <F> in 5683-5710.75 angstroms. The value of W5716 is 1.06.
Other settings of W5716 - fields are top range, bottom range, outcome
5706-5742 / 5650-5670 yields 1.01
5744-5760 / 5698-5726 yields 1.03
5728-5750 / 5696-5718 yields 1.08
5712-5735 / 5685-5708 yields 1.05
